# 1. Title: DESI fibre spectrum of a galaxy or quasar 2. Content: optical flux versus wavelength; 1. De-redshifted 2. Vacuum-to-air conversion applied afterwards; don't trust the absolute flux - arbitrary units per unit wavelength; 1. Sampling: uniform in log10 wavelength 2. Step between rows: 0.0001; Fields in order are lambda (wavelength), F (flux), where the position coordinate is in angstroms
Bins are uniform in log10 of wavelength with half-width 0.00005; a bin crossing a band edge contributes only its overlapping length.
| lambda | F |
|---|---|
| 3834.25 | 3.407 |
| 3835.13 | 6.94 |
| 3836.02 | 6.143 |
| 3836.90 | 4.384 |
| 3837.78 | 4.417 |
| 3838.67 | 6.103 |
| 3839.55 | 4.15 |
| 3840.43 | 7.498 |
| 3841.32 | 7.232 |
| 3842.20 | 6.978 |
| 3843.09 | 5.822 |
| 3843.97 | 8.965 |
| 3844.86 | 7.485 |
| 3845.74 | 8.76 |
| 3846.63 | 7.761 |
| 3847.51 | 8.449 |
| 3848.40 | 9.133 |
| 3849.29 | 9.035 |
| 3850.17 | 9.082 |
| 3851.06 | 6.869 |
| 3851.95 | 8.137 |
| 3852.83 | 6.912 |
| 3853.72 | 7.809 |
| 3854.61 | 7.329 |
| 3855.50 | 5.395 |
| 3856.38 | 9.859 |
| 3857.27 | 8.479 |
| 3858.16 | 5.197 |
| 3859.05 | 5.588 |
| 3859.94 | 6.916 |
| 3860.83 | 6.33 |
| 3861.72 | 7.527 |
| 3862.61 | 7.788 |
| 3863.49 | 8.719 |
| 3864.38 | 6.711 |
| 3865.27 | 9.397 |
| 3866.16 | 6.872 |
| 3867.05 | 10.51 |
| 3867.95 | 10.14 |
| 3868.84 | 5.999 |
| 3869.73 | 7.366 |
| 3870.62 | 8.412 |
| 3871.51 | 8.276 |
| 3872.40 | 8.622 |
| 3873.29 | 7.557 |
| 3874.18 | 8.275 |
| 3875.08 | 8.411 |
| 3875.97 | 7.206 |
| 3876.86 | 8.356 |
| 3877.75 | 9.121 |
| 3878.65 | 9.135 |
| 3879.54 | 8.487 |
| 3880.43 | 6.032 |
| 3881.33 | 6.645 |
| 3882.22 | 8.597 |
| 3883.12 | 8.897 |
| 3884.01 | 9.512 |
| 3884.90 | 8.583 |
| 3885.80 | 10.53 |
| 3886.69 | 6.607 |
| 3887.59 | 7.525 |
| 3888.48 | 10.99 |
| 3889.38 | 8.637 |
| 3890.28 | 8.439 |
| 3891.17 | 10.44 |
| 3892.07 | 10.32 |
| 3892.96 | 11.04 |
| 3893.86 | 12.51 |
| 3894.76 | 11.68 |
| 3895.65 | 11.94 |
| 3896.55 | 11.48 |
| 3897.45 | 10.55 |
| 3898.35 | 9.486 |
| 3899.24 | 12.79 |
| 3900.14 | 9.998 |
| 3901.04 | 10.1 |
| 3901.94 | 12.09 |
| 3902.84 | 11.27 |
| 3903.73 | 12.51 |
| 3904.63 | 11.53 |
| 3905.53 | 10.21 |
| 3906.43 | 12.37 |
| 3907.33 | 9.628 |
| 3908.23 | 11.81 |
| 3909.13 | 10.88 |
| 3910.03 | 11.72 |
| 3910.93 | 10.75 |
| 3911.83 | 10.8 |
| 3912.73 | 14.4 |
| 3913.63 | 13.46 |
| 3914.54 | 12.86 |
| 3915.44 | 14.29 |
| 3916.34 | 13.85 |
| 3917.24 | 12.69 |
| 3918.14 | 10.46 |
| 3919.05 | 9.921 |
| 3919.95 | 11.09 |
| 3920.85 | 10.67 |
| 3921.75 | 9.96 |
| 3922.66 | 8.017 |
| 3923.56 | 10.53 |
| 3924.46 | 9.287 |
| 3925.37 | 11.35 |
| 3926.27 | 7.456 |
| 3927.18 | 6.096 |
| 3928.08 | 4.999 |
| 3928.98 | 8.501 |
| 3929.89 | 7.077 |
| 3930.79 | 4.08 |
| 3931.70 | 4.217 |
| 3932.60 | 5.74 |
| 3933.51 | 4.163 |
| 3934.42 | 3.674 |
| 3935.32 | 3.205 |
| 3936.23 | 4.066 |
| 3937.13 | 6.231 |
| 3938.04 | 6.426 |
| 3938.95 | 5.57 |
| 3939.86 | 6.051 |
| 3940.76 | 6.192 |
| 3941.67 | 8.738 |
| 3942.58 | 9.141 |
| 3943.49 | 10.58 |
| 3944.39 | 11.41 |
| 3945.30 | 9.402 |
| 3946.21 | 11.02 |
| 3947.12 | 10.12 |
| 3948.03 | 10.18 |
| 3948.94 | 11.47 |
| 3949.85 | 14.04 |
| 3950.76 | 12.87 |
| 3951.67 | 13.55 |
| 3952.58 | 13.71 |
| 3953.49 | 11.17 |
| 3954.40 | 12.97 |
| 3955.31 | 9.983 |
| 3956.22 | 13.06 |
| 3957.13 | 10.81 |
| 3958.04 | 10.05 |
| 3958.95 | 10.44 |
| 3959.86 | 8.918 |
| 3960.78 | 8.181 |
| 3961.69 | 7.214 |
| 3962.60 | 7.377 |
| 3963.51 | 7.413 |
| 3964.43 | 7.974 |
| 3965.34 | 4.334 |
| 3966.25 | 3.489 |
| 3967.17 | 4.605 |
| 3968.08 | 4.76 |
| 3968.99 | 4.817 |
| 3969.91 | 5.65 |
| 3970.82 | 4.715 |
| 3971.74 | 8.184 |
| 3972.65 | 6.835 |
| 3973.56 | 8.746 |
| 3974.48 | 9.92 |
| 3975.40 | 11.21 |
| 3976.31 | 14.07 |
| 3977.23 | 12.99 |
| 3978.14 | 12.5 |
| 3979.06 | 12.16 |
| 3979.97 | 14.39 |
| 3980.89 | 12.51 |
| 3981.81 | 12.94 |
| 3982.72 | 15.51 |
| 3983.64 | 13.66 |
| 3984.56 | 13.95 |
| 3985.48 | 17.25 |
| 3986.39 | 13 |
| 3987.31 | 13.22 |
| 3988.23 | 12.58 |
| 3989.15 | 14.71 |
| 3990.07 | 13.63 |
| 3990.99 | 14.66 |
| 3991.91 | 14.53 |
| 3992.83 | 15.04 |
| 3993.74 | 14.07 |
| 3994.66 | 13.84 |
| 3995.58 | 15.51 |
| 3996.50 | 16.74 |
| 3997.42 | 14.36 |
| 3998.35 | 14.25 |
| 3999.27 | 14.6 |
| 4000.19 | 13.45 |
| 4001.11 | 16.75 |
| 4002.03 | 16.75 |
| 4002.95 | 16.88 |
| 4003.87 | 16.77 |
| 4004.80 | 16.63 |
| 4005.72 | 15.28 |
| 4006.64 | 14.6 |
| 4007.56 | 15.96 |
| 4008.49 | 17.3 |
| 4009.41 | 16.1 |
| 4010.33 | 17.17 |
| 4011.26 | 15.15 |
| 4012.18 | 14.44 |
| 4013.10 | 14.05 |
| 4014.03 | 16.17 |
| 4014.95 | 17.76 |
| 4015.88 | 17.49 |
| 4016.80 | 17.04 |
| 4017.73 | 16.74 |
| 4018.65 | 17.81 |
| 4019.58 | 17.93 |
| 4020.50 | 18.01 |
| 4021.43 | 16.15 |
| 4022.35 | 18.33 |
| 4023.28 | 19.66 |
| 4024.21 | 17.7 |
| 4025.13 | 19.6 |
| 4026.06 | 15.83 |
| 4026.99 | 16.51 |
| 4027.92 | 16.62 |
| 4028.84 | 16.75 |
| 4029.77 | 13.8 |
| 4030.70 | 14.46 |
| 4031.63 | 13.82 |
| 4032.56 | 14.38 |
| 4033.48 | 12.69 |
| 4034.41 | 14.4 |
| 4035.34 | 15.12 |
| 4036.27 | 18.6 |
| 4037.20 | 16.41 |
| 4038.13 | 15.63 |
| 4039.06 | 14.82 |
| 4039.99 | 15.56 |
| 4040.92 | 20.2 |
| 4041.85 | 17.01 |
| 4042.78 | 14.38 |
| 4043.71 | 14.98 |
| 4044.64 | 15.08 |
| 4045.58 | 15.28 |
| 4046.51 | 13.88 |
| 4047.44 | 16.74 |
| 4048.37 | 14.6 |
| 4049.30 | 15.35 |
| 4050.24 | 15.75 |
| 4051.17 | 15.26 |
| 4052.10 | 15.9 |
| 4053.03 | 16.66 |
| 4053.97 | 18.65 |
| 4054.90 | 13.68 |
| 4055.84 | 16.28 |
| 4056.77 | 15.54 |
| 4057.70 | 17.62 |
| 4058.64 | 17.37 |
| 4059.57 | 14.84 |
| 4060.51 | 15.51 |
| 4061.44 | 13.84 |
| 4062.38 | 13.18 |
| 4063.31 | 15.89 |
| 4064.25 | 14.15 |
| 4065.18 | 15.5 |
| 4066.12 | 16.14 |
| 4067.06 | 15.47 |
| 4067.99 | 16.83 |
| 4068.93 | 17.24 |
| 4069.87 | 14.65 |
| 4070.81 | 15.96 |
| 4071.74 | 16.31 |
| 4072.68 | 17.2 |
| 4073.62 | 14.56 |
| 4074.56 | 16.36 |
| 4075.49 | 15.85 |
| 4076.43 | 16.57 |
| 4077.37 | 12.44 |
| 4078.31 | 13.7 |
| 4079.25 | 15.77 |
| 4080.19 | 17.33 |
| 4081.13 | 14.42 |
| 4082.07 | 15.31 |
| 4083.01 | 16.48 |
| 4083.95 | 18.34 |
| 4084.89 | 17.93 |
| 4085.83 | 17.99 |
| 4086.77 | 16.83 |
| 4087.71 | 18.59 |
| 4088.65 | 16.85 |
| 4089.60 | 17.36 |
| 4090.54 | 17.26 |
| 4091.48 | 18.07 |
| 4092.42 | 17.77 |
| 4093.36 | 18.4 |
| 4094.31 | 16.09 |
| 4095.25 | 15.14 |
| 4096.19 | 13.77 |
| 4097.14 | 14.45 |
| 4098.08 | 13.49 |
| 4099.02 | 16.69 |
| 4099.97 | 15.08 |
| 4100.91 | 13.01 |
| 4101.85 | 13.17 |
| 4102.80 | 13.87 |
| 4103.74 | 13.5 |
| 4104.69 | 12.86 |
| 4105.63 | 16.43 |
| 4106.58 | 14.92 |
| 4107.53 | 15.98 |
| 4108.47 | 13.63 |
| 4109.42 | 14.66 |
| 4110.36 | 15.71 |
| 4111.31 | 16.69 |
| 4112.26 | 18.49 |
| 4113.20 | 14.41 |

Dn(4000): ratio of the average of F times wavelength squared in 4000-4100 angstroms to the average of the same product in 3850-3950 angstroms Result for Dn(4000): 1.93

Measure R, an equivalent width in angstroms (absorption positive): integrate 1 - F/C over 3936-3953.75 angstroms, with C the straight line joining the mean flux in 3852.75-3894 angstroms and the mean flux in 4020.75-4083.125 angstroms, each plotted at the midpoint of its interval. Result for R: 2.62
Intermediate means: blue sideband 8.24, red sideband 15.8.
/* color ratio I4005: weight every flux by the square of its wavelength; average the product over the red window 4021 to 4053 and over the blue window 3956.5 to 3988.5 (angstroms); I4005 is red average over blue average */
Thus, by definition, 1.66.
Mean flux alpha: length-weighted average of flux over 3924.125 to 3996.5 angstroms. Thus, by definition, 9.81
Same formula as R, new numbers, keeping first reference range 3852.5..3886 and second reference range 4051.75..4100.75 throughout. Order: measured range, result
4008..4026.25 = -4.4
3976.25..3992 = -1.7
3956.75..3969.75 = 5.0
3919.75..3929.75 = 1.3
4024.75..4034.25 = -0.8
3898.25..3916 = -4.3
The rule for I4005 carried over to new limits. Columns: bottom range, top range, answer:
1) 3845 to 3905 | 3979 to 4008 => 1.77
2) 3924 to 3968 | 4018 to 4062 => 2.03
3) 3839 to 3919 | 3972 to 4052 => 1.76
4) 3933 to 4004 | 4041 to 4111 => 1.53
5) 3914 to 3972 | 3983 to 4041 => 1.89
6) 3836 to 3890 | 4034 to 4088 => 2.26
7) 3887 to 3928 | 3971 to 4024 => 1.43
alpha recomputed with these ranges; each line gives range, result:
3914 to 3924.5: 11.2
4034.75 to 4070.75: 15.8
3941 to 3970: 9.38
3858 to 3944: 8.98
